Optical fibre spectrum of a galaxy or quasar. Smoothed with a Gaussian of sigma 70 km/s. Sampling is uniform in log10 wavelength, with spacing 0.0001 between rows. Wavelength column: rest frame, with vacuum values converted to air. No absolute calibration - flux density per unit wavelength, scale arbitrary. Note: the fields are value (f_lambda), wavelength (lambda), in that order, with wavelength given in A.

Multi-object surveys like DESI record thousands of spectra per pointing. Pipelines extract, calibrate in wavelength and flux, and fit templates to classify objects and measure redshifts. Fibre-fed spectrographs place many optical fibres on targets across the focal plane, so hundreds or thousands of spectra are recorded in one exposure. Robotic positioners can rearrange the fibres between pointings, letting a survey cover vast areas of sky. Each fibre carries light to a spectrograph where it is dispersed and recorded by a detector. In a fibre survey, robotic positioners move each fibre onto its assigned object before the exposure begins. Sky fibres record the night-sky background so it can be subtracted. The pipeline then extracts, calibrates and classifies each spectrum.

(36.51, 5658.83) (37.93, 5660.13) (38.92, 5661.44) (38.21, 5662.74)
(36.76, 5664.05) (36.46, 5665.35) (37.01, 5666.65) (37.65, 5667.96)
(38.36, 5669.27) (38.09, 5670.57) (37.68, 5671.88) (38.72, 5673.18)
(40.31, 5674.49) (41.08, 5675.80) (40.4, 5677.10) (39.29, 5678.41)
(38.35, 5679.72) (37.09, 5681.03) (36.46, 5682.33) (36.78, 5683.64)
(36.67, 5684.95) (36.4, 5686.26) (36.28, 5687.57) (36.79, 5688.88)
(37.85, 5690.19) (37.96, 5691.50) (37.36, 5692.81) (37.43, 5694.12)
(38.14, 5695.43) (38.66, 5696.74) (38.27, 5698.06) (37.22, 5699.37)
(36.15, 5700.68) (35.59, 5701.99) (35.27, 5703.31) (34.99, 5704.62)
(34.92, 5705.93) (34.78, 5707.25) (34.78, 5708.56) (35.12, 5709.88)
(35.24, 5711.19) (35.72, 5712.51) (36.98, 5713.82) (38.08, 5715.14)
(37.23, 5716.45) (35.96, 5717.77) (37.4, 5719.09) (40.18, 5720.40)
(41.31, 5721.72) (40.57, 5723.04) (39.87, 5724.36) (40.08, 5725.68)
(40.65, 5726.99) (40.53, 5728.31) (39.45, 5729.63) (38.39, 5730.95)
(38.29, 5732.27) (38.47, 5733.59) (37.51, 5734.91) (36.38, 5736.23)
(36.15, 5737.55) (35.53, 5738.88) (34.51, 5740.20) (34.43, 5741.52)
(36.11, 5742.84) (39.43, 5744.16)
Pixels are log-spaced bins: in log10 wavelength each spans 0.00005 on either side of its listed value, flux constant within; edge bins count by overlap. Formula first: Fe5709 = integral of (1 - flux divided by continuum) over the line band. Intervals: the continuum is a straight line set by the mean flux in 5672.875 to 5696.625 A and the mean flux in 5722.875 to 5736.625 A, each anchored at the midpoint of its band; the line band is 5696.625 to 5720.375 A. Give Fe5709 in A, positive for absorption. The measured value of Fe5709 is 1.4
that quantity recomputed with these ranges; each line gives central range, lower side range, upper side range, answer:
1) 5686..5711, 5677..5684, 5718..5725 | 1.4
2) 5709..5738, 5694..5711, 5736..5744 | -1.8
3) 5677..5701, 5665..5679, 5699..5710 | -0.4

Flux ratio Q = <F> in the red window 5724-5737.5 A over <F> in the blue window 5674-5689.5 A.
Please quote 1.02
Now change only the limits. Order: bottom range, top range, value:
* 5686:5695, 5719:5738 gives 1.05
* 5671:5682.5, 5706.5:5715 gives 0.91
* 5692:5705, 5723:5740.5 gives 1.04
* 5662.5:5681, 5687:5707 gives 0.96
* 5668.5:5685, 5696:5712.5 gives 0.93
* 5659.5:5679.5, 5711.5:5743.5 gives 0.99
